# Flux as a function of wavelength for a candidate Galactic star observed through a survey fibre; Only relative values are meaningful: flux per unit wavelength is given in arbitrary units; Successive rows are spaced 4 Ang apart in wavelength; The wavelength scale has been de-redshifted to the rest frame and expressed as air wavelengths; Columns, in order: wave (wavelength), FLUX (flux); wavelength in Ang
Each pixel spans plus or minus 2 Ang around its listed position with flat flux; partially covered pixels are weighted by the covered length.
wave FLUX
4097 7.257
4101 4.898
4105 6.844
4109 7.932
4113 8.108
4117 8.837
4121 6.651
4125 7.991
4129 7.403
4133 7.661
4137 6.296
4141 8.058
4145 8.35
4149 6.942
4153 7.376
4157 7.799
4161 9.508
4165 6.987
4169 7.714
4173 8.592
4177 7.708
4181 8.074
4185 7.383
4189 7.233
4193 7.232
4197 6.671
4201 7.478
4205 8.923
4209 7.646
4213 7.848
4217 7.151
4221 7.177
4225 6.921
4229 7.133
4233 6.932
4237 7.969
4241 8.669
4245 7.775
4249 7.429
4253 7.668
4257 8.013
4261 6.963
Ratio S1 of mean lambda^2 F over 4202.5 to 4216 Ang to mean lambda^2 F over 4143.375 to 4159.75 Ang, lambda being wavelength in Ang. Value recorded 1.08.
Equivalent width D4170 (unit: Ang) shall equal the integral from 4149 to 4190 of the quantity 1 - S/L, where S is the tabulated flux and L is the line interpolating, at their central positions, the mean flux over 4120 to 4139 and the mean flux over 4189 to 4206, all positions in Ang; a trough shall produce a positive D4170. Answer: -2.48 Ang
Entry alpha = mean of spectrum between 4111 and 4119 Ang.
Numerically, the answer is 8.47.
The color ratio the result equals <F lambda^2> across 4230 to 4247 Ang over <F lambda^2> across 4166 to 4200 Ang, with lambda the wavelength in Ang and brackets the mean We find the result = 1.1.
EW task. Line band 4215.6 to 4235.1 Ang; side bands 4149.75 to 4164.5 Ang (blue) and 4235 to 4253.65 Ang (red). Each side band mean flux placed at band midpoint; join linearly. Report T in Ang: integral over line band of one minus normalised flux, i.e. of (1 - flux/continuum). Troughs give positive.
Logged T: 2.1 Ang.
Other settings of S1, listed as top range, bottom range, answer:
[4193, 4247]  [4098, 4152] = 1.07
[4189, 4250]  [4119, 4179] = 1.01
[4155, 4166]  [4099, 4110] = 1.31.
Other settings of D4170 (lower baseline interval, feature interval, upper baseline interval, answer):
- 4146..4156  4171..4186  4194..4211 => -0.94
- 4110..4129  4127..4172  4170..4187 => 1.26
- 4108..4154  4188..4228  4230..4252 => 1.40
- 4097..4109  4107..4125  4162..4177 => -3.14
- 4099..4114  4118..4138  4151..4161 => 0.04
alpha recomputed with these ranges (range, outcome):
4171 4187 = 7.94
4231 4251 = 7.75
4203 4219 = 7.89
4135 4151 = 7.41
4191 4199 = 6.95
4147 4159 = 7.37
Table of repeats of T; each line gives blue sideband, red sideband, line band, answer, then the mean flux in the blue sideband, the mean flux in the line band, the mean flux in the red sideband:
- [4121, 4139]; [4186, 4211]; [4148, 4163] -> -1.2 Ang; 7.26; 7.97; 7.52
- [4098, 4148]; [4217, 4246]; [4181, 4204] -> 0.3 Ang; 7.41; 7.35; 7.48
